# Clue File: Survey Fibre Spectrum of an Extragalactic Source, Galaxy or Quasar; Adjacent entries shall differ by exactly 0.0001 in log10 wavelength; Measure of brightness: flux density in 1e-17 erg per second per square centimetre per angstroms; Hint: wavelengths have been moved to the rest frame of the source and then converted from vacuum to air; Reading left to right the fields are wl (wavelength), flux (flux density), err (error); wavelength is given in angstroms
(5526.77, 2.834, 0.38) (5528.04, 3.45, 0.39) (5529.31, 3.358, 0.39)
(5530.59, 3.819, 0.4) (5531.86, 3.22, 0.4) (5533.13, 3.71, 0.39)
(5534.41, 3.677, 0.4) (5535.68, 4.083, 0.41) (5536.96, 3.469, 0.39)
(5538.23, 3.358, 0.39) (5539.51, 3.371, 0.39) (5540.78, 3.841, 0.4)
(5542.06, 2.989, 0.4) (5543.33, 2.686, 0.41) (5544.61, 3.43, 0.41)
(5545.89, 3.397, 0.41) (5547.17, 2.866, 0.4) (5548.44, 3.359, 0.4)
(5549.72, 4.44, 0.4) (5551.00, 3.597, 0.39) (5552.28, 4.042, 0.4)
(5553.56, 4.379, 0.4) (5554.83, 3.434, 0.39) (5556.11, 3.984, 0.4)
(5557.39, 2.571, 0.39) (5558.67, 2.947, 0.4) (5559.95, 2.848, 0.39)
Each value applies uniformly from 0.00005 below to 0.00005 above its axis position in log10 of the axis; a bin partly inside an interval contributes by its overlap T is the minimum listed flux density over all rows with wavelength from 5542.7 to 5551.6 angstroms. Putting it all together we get 2.686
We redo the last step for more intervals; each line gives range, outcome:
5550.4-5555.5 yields 3.434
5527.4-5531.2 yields 3.358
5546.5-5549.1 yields 2.866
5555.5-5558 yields 2.571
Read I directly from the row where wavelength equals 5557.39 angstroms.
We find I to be 2.571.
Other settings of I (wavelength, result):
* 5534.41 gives 3.677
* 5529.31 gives 3.358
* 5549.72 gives 4.44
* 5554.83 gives 3.434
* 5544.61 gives 3.43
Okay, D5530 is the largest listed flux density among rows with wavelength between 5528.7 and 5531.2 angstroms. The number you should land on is 3.819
